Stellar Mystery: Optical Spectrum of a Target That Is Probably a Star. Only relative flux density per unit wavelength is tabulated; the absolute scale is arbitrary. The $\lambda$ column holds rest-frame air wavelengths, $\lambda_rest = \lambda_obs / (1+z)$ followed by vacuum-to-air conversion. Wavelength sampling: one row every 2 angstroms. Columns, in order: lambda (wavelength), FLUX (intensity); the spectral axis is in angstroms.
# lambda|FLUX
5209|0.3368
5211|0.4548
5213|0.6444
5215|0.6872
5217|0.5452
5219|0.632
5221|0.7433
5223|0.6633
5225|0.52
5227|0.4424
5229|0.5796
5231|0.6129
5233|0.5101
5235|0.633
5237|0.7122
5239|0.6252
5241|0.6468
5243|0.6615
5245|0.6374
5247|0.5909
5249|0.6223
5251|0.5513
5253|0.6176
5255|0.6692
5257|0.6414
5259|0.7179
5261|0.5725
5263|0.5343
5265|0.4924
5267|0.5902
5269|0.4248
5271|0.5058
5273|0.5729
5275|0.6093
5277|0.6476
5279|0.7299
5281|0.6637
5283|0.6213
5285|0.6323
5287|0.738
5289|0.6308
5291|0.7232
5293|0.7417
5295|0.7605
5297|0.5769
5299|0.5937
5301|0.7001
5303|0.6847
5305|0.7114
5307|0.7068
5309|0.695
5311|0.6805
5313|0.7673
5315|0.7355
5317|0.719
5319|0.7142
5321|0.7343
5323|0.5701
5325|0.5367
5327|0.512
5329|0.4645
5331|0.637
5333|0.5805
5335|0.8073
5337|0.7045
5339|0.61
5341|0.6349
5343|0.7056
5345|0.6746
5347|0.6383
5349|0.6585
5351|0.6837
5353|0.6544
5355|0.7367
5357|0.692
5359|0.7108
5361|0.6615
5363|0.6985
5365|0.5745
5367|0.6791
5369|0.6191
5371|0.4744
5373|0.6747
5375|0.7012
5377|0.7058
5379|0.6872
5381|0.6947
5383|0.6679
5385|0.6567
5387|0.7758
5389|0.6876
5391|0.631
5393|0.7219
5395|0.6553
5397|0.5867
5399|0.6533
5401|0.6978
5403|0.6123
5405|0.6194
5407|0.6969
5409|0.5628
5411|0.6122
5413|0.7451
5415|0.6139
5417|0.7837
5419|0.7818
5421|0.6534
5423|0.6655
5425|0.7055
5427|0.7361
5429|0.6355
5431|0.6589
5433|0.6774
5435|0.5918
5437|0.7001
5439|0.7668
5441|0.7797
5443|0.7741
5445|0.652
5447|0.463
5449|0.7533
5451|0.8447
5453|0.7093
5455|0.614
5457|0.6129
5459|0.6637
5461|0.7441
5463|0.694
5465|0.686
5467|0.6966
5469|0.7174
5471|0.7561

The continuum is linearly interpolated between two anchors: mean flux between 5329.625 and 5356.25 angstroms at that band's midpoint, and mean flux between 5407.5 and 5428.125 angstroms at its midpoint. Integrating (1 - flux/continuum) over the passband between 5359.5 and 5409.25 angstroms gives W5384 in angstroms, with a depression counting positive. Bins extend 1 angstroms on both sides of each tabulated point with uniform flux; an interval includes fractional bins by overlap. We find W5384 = 1.49 angstroms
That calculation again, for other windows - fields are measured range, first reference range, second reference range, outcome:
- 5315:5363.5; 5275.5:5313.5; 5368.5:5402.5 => 1.17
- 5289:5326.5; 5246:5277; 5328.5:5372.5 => -3.86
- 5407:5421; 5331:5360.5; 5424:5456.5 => 0.09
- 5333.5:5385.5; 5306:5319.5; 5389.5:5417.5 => 1.23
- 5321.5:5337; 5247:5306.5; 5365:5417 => 1.06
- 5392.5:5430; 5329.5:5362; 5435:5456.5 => 1.04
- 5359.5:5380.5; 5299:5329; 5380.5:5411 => 0.36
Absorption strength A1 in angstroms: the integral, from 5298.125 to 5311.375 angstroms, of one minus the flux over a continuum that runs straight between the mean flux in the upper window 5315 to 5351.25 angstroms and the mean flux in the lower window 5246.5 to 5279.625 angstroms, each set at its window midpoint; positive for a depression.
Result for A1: -1.2 angstroms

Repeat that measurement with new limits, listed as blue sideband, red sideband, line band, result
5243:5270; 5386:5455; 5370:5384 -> 0.0 angstroms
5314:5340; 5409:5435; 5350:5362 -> -0.7 angstroms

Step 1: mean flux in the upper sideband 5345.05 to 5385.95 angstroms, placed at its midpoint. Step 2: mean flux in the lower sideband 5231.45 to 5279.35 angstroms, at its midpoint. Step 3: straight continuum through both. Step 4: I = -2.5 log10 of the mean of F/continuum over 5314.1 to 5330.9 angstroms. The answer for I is 0.03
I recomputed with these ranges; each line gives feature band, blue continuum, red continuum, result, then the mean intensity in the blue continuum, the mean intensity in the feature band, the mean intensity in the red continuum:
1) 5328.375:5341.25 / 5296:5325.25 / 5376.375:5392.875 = 0.07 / 0.679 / 0.639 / 0.69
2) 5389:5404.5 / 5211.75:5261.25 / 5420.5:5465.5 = 0.03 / 0.619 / 0.653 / 0.687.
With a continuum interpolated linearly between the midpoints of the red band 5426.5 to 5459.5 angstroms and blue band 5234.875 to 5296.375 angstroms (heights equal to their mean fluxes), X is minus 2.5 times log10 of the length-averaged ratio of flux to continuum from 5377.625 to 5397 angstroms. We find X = -0.02 mag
